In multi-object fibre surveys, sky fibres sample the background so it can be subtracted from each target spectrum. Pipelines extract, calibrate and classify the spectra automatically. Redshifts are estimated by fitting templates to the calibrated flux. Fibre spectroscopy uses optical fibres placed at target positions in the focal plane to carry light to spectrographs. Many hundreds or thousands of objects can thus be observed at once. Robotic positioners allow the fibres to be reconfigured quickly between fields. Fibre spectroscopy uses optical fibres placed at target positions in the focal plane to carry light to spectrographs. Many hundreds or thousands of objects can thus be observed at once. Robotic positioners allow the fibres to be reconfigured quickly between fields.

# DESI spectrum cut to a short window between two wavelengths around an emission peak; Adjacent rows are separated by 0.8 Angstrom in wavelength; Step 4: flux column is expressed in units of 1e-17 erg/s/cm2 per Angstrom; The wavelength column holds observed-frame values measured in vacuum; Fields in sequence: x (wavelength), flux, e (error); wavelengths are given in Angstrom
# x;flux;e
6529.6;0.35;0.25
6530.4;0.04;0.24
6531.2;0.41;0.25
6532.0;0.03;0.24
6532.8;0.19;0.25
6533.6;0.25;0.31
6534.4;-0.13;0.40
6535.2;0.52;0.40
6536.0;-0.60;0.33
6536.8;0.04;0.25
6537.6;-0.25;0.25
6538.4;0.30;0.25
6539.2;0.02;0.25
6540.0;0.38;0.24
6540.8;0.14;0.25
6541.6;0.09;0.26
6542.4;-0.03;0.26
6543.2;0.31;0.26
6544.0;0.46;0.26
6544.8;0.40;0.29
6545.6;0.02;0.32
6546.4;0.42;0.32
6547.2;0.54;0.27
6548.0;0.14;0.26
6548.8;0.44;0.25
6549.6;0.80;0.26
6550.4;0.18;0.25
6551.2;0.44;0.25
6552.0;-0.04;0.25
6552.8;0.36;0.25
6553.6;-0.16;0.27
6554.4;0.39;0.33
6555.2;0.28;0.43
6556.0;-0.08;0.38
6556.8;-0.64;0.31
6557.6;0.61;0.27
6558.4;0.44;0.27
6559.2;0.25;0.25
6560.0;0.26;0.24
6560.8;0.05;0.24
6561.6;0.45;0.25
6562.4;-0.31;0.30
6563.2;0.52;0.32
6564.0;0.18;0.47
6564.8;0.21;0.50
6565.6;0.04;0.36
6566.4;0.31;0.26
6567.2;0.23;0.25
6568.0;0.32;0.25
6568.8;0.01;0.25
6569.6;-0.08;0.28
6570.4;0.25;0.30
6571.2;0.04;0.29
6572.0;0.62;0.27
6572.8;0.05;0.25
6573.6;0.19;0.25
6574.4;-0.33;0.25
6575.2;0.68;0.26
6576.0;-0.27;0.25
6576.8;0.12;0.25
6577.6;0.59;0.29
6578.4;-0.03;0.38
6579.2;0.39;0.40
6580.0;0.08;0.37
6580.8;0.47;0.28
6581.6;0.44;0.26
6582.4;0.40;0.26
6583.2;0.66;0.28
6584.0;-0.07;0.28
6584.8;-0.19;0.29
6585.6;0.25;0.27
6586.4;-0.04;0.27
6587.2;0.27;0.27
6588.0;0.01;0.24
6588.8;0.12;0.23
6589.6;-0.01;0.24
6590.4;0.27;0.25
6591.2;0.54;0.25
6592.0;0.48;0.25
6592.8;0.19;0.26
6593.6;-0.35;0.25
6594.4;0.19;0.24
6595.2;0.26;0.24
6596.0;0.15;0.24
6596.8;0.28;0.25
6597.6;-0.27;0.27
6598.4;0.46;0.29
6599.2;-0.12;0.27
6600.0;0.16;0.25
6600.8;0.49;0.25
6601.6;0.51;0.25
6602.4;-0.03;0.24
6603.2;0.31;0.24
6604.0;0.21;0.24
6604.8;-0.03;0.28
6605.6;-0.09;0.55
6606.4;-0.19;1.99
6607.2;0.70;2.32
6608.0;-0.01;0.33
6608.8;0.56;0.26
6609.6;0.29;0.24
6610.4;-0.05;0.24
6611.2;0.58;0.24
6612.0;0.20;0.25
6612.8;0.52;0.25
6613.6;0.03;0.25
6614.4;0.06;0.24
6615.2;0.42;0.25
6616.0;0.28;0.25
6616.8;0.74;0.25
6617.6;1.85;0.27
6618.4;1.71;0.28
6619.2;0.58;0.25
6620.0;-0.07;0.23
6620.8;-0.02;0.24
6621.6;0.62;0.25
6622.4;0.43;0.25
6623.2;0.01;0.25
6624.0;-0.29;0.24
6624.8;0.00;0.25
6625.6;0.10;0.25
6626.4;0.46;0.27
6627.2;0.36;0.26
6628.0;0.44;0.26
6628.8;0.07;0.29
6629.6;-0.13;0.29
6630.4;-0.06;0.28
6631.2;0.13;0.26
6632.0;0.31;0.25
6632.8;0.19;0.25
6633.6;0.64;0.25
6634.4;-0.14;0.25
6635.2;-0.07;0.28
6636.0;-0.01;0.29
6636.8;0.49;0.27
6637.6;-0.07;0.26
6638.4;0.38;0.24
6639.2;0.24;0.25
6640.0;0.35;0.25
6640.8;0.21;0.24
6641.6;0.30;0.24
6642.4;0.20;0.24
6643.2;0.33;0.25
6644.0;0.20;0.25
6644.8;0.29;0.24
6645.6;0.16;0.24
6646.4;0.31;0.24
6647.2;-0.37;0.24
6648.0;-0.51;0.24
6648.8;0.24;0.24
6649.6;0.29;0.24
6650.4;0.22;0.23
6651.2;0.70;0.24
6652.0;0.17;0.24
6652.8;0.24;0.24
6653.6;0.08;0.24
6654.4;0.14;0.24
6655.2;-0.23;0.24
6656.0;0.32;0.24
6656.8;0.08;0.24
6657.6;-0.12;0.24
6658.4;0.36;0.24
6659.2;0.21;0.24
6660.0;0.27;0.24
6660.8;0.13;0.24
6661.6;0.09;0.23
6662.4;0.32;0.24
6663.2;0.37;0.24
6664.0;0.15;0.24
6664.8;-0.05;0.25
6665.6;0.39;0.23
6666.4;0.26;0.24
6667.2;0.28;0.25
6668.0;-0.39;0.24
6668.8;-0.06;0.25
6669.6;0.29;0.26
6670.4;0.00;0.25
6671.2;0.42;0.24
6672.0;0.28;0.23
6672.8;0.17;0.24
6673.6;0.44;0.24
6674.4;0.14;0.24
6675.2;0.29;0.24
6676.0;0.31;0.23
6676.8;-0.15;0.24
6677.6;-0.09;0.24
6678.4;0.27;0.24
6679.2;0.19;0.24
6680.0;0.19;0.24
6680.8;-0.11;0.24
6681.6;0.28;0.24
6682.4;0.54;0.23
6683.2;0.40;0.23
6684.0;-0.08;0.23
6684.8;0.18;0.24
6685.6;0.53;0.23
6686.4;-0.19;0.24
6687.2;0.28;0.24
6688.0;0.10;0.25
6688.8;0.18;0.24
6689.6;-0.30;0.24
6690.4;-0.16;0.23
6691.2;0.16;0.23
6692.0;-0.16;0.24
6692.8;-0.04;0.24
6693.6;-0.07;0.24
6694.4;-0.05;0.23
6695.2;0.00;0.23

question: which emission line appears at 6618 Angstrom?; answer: Hbeta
